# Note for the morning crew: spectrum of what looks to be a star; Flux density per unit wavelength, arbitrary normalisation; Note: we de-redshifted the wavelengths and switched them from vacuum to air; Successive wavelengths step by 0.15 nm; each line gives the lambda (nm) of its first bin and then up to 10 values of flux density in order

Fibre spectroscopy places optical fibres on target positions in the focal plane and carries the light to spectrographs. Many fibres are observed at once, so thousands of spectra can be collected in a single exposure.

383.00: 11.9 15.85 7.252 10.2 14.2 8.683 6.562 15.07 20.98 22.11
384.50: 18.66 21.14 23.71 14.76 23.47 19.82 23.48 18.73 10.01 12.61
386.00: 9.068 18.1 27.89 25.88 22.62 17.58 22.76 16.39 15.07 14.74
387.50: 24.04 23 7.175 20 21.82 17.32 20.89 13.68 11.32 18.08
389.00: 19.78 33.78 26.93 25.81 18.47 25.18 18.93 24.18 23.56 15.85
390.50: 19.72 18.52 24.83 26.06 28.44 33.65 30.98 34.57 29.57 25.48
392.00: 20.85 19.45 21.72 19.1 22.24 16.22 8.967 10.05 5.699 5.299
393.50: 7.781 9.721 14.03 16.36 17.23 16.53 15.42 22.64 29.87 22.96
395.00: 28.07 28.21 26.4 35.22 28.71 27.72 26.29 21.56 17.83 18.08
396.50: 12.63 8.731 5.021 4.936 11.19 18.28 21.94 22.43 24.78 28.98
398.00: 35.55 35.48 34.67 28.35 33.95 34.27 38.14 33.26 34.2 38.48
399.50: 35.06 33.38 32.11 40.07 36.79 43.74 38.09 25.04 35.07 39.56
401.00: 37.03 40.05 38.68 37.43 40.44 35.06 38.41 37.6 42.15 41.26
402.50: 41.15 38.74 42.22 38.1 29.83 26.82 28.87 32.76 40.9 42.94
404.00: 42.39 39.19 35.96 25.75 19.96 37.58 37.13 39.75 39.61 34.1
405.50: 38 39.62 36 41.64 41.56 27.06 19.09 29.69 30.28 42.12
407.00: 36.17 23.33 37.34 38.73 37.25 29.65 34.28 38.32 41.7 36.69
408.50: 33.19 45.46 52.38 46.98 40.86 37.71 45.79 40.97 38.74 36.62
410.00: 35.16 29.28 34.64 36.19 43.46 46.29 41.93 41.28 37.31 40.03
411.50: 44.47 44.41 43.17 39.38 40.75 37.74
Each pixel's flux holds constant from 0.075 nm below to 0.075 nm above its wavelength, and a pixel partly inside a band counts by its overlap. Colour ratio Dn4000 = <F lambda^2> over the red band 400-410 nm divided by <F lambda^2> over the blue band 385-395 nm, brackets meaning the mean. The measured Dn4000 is 2.0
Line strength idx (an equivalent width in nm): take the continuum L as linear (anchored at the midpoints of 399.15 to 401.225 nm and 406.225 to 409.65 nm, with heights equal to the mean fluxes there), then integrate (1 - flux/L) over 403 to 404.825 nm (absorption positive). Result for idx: 0.15 nm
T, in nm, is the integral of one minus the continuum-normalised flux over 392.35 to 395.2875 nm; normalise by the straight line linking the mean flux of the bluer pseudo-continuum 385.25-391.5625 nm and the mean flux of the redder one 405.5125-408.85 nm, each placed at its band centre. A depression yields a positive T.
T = 0.978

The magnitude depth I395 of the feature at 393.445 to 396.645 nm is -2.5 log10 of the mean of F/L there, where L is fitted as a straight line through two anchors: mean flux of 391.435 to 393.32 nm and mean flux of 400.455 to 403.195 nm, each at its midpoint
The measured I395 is 0.18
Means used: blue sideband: 19.4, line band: 20.9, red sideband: 37.6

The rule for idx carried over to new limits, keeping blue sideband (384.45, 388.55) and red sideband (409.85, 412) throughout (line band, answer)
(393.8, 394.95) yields 0.26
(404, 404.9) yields 0.03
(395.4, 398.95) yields 0.54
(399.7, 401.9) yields -0.43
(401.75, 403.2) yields -0.27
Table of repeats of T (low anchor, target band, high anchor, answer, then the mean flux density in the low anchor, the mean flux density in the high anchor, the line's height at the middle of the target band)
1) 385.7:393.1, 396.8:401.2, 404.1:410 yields -0.22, 20.8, 36.5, 29.4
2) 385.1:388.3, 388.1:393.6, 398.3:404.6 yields 0.62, 18.6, 36.2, 23.6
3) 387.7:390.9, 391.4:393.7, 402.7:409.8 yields 0.54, 20.3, 36.5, 23.4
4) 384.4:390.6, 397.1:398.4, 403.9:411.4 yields 0.08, 19.7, 37.1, 28.5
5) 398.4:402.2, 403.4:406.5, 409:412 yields 0.21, 36.3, 39.9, 38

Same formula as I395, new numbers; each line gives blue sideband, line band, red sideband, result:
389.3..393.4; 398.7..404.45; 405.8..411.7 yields -0.19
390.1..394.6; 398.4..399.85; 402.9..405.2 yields -0.21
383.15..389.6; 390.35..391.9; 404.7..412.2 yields -0.18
